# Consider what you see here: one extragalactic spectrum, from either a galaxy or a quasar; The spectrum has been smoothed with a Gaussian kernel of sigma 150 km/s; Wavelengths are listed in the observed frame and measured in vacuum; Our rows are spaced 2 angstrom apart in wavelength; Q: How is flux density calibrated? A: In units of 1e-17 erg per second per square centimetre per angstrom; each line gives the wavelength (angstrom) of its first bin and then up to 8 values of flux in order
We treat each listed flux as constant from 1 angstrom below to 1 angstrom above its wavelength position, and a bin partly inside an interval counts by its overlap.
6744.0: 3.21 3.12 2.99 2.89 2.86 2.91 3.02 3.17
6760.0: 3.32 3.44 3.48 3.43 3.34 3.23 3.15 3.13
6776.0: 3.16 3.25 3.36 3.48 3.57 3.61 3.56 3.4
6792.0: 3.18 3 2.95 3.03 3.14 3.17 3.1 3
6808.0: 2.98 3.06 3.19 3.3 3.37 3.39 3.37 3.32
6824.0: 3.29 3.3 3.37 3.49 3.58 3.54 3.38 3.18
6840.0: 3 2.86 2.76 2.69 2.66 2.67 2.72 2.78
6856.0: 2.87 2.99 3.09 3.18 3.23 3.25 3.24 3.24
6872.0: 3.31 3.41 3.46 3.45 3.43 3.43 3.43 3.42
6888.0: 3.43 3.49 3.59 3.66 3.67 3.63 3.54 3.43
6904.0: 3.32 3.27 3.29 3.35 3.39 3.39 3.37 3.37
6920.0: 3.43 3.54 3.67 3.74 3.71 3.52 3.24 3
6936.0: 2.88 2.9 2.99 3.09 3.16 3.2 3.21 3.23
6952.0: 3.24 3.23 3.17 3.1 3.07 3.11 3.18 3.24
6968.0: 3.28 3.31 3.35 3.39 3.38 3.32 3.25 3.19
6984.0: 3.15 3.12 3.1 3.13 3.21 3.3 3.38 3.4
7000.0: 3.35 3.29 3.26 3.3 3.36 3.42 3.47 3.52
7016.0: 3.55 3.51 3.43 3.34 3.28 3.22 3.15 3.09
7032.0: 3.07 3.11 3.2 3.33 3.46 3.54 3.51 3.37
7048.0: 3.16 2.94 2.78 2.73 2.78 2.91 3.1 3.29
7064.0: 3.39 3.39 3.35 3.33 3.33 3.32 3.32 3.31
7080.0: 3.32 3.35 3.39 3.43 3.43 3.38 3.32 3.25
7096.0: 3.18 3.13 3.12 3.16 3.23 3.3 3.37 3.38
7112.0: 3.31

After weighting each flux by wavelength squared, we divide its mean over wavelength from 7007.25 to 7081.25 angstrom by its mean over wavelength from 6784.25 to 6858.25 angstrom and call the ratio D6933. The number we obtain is 1.11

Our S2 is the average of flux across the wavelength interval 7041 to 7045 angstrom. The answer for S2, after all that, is 3.52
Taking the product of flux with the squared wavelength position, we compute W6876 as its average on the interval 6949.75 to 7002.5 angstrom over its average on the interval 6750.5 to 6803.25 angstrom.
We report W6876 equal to 1.06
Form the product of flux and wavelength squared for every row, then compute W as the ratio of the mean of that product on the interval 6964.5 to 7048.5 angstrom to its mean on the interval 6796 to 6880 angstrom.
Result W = 1.1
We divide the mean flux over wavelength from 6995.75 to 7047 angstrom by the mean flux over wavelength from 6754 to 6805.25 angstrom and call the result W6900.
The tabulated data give 1.0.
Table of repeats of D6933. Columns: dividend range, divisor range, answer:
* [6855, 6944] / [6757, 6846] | 1.06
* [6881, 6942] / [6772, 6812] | 1.09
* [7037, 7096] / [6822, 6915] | 1.06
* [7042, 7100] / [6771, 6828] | 1.08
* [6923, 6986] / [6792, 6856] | 1.08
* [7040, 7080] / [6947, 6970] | 1.04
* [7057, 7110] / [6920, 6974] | 1.05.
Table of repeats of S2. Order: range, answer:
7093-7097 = 3.21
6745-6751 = 3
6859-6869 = 3.2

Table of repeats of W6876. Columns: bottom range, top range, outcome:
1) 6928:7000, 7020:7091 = 1.04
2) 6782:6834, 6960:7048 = 1.06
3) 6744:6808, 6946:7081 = 1.09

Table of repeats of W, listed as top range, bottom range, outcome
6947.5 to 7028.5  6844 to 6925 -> 1.03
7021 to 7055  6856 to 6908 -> 0.99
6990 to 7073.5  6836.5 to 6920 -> 1.05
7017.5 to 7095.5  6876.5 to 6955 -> 1.01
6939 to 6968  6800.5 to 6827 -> 1.02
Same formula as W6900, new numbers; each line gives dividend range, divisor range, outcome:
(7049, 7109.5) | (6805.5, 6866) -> 1.03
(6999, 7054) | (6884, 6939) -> 0.96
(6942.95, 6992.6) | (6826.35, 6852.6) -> 1.04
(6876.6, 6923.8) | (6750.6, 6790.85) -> 1.05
